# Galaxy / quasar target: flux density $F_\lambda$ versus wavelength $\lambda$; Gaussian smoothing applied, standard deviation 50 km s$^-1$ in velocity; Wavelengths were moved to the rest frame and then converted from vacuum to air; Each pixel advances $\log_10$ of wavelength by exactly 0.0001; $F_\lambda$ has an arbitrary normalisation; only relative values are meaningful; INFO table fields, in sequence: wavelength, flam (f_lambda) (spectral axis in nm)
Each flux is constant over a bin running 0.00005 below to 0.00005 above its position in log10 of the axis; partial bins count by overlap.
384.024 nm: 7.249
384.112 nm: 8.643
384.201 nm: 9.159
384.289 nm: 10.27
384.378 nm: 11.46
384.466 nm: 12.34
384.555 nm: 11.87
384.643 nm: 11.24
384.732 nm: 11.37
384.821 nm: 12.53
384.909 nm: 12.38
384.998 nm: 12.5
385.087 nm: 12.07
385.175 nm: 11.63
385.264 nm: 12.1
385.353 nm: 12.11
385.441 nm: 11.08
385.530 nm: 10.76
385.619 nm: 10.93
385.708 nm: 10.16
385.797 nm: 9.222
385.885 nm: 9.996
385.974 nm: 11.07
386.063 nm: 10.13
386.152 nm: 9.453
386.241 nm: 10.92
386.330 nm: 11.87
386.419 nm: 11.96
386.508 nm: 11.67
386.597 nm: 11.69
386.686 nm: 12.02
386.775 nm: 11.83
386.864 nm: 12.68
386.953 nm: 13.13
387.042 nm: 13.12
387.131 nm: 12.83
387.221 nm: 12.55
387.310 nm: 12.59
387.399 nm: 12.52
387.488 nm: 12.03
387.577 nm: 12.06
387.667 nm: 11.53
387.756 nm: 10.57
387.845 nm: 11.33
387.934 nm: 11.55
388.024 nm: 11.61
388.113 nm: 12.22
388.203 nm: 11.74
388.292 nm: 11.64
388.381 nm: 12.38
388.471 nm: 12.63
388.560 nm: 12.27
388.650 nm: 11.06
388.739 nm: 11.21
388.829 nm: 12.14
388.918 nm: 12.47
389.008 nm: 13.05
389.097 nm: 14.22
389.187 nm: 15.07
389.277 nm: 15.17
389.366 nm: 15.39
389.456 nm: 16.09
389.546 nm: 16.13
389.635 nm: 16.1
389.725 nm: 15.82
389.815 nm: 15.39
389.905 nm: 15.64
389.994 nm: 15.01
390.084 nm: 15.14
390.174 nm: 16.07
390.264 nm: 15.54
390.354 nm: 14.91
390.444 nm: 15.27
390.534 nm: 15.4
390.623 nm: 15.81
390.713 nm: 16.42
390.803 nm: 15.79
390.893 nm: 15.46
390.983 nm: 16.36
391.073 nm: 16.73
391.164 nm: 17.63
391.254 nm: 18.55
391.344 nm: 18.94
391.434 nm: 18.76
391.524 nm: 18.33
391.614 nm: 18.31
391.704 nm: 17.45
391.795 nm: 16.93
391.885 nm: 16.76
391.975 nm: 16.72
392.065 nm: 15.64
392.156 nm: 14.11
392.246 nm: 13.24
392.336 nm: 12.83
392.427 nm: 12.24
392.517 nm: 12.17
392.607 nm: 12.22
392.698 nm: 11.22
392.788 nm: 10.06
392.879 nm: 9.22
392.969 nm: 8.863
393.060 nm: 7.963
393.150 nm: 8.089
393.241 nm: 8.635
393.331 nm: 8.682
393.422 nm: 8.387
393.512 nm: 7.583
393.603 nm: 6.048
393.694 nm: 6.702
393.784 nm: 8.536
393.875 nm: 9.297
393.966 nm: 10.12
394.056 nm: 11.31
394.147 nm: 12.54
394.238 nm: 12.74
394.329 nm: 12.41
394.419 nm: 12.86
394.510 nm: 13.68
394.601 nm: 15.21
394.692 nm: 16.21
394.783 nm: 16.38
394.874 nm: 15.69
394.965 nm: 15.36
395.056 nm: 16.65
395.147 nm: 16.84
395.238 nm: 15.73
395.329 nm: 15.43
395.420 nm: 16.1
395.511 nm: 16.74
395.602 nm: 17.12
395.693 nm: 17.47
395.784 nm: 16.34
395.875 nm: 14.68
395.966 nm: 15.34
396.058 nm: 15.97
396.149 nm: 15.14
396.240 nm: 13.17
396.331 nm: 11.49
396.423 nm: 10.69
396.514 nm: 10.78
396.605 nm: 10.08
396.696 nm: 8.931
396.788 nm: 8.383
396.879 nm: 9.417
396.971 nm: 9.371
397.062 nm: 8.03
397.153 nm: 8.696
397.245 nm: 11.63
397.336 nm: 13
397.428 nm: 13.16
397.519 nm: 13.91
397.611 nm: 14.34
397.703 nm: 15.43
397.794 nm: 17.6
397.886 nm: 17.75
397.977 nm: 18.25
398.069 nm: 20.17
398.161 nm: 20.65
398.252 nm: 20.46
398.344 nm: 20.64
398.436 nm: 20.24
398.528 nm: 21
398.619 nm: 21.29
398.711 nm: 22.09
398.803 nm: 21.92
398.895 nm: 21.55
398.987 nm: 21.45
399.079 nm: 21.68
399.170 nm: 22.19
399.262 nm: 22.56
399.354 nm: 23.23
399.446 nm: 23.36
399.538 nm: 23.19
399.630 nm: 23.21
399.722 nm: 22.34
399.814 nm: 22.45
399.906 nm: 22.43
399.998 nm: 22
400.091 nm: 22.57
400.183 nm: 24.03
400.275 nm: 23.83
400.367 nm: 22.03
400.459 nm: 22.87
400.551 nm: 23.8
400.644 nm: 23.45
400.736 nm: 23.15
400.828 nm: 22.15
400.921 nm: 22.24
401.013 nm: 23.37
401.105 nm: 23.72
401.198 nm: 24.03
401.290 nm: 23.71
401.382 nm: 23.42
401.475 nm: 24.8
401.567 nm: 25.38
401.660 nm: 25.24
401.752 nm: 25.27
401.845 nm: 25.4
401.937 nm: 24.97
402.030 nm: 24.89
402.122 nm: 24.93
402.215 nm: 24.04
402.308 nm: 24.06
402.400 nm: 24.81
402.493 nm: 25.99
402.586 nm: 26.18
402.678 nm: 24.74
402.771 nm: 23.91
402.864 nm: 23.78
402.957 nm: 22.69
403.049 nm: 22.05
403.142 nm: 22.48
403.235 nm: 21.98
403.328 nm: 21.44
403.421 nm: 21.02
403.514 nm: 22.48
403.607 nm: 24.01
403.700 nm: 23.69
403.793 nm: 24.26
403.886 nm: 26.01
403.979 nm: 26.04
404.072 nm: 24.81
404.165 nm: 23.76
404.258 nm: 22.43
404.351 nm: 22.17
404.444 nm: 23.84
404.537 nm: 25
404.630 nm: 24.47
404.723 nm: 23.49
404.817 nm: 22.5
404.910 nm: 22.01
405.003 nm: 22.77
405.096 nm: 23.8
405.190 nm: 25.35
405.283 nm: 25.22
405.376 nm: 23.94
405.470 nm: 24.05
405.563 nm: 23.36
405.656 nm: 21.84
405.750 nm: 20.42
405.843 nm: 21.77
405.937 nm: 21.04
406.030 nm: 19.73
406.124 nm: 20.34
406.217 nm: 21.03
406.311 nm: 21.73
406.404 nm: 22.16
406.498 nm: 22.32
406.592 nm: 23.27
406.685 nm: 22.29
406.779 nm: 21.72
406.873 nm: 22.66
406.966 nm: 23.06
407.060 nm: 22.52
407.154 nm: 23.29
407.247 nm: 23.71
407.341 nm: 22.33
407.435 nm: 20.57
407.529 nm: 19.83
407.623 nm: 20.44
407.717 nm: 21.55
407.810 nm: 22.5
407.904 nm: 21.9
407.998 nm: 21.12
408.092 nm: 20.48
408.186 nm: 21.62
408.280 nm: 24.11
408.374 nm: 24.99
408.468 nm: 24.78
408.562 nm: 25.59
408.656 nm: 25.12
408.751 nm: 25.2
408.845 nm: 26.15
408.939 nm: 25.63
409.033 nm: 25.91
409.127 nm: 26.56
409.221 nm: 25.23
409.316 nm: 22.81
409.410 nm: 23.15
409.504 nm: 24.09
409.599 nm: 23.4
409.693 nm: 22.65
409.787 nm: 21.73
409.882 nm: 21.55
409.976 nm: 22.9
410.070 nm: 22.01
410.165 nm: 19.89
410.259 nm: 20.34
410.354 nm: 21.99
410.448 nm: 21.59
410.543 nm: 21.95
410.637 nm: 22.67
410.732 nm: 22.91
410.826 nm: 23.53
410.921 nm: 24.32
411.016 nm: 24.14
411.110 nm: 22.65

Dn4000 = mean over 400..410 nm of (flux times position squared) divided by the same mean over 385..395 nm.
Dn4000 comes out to 1.94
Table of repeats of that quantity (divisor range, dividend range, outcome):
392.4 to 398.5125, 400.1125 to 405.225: 1.88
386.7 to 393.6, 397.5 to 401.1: 1.66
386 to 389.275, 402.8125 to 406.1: 2.08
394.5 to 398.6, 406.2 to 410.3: 1.62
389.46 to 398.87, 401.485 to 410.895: 1.71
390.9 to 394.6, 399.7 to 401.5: 1.88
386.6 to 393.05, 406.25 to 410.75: 1.79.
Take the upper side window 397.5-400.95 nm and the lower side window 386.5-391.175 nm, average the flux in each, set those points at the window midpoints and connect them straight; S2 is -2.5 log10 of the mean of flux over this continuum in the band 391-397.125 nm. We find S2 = 0.300 mag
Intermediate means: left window 13.7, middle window 13.2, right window 21.3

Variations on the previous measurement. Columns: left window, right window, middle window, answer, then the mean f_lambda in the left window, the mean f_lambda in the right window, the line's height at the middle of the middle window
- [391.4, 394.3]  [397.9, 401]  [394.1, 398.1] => 0.19 mag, 11.9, 22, 16.9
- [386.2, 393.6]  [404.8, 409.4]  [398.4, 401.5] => -0.19 mag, 13.4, 22.9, 19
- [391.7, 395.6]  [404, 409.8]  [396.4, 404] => -0.16 mag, 12.6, 23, 17.8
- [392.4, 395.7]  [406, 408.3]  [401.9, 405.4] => -0.23 mag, 12.2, 21.8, 19.3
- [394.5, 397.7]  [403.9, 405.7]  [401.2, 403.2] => -0.18 mag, 13.6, 23.8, 20.8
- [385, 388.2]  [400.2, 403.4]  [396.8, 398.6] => 0.32 mag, 11.6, 23.8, 20.5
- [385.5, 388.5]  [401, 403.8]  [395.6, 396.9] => 0.41 mag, 11.6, 24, 19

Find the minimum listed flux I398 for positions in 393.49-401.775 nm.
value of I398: 6.048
